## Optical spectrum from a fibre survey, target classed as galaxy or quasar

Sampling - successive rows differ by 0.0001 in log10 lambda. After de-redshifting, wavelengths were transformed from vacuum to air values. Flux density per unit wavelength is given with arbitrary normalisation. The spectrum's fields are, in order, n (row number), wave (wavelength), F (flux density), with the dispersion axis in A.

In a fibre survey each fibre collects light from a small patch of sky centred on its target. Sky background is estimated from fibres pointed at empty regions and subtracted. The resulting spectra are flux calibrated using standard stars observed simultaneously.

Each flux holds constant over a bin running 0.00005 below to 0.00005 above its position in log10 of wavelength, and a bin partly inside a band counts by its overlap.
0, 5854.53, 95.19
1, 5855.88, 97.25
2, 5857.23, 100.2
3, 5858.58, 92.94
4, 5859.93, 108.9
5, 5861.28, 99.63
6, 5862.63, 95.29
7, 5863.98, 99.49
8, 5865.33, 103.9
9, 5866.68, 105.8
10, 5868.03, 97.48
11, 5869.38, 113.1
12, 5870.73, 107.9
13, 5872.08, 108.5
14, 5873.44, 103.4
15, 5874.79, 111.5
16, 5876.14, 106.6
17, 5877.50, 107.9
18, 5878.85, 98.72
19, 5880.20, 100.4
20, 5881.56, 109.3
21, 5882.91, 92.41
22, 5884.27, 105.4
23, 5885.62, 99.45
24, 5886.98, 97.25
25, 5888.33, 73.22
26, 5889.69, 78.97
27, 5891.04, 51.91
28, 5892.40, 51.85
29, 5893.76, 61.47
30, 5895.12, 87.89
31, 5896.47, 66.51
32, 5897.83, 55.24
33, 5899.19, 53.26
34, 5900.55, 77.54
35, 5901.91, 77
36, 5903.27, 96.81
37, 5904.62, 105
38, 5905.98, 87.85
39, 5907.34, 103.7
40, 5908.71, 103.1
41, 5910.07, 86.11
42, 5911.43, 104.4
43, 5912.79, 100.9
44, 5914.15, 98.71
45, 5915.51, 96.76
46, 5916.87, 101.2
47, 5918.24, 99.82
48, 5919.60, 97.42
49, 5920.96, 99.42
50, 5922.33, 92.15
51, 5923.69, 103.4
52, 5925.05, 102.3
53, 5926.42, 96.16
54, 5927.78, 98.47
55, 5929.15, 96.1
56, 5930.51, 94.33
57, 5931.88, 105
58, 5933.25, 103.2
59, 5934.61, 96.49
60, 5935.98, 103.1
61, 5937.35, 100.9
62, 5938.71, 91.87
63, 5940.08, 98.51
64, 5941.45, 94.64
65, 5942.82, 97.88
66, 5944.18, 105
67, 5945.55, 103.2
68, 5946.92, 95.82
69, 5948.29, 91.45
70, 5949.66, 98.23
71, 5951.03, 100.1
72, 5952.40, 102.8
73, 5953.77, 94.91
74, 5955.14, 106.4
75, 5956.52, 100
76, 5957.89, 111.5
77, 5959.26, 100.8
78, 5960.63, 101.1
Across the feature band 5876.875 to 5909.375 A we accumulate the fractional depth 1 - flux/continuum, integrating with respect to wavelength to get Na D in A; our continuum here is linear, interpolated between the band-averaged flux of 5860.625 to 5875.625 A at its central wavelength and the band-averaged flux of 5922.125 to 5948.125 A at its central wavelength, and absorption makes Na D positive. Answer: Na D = 5.5 A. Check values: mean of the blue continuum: 104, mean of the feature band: 85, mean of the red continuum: 98.9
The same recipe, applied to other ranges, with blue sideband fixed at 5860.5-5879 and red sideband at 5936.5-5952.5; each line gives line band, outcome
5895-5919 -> 2.9 A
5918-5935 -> 0.2 A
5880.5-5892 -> 1.7 A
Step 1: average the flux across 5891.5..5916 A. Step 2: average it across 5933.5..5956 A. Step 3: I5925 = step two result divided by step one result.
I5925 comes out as 1.18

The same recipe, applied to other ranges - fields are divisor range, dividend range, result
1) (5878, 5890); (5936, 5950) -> 1.02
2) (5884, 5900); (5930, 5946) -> 1.37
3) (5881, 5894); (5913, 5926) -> 1.20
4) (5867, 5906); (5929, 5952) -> 1.11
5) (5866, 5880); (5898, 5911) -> 0.82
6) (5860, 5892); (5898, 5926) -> 0.95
